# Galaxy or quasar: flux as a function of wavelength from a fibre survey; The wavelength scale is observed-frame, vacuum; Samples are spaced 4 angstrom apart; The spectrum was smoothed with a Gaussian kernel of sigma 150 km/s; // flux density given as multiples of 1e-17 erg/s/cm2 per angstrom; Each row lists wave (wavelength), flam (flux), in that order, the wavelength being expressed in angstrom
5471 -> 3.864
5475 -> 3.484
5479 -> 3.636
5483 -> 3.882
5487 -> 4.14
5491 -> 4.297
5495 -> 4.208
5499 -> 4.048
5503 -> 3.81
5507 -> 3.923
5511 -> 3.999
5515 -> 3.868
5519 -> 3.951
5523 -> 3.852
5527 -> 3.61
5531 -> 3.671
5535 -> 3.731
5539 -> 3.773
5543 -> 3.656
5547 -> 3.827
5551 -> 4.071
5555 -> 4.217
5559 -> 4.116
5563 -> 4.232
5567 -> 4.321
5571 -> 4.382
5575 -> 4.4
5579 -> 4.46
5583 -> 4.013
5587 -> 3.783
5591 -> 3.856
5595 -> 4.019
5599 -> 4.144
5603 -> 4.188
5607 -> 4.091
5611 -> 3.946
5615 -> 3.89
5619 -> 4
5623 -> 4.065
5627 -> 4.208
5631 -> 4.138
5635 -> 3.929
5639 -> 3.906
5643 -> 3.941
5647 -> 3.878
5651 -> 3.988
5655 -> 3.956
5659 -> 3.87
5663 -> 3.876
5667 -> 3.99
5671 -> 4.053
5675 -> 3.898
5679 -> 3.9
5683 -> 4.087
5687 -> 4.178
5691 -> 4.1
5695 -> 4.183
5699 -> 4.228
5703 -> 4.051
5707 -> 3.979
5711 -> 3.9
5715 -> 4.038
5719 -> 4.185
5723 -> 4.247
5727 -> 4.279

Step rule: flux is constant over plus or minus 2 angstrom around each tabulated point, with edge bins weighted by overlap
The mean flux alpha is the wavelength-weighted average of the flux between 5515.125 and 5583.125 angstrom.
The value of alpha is 4.01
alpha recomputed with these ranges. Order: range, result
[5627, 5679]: 3.96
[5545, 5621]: 4.1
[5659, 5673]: 3.96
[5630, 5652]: 3.95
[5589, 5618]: 4.02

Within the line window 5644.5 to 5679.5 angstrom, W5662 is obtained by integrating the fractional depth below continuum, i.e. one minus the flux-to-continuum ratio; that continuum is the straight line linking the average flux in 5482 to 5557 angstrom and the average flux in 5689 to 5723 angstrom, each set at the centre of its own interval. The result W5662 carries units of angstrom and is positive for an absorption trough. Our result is 1.0 angstrom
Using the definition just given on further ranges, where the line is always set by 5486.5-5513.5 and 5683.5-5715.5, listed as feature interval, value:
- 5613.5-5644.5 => 0.46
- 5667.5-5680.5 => 0.39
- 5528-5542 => 1.20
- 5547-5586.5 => -1.40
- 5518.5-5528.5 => 0.65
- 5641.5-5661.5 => 0.74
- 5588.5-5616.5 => 0.36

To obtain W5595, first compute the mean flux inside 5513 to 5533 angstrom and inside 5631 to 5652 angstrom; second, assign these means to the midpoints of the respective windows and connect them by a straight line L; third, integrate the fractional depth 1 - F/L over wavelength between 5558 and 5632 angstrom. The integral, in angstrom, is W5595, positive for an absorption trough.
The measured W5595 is -4.5 angstrom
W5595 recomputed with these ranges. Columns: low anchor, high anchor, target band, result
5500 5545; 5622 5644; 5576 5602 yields -0.8 angstrom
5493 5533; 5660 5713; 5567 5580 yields -1.5 angstrom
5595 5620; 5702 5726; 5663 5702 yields 0.1 angstrom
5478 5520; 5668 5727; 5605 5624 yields 0.2 angstrom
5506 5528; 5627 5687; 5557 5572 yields -1.3 angstrom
